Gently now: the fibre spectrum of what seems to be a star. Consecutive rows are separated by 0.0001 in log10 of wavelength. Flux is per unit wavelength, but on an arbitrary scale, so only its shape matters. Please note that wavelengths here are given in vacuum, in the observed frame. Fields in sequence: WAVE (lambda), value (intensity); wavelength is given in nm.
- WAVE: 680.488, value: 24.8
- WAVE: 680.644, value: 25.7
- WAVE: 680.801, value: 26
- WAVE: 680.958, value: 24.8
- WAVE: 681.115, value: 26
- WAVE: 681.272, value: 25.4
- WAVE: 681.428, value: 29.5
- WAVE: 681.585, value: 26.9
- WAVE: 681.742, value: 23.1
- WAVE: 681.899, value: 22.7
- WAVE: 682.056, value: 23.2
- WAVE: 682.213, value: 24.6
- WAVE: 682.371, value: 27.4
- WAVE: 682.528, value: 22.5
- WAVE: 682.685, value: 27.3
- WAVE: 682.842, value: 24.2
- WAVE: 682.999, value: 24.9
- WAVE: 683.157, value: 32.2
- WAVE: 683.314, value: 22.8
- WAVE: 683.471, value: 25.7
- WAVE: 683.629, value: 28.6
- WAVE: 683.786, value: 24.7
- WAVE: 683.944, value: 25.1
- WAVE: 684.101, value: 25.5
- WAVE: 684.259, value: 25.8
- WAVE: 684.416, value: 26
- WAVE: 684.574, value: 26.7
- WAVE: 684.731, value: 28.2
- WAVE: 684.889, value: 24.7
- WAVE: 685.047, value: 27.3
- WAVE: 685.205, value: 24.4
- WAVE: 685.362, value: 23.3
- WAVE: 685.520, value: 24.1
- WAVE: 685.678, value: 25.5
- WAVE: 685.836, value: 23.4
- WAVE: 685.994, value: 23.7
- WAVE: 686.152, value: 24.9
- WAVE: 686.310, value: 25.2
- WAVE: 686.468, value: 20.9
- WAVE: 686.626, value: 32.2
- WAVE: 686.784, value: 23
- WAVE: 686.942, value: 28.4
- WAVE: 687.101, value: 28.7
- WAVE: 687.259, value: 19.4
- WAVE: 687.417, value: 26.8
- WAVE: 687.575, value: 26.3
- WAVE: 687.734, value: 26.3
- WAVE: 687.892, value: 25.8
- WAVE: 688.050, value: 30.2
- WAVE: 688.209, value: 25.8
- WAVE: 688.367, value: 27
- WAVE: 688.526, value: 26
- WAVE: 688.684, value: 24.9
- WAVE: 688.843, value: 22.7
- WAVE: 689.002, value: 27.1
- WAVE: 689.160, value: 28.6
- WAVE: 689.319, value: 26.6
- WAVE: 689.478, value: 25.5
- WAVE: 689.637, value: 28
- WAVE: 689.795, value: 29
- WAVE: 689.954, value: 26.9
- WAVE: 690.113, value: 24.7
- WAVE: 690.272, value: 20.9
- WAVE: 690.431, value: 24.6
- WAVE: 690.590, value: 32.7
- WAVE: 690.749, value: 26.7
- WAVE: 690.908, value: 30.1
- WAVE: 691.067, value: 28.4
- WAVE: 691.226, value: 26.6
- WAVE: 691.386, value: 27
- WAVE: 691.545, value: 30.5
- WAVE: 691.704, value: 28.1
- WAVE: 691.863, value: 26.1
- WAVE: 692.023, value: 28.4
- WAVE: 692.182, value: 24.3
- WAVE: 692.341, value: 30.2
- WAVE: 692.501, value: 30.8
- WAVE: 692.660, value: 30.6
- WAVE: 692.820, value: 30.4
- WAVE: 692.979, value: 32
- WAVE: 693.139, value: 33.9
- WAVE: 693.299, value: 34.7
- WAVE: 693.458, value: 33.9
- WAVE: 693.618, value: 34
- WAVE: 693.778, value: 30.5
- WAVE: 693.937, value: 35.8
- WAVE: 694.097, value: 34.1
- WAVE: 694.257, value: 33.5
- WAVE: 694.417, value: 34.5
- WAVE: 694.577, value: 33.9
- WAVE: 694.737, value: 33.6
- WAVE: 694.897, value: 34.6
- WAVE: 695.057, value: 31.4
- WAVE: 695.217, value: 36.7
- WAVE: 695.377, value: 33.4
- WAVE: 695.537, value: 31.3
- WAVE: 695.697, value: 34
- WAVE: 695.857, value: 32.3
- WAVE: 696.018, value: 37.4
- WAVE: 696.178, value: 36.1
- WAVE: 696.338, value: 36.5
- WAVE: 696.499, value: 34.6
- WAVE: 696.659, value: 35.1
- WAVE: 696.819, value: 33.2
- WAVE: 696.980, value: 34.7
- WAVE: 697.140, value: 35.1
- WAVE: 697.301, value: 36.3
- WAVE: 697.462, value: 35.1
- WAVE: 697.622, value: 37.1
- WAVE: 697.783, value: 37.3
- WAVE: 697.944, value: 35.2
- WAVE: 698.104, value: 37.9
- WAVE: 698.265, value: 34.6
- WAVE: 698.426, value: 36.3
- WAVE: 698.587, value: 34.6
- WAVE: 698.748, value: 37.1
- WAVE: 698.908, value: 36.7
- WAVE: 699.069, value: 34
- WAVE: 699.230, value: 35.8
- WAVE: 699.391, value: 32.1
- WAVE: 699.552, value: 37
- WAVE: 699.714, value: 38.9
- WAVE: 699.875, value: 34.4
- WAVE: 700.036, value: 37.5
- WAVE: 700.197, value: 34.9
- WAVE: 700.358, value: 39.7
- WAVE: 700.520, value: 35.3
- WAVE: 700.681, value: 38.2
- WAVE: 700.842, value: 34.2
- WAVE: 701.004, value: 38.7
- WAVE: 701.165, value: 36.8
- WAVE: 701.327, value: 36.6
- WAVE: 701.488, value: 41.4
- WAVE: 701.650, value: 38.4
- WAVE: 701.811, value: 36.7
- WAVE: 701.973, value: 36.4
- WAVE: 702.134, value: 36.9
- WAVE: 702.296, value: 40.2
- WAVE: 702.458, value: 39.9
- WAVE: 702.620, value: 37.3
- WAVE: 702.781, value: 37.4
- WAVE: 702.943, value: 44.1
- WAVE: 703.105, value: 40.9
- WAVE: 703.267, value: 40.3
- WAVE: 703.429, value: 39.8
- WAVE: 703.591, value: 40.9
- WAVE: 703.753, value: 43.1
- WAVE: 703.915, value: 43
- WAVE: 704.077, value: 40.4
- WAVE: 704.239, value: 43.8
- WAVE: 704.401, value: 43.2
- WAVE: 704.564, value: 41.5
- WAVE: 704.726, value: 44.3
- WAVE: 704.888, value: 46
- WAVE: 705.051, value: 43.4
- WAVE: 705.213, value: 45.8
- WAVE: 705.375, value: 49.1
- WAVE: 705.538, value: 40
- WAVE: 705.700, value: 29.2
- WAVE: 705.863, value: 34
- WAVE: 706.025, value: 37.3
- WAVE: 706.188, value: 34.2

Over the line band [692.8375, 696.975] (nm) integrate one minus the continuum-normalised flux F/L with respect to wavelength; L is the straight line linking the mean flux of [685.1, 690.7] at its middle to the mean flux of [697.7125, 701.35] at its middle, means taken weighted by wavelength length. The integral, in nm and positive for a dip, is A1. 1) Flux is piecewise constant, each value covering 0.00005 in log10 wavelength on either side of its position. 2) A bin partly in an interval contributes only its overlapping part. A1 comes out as -0.25 nm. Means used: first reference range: 25.8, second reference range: 36.2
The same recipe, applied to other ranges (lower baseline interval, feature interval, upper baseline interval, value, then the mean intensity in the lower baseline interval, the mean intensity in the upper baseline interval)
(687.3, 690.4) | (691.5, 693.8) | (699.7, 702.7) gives -0.07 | 26.2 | 37.5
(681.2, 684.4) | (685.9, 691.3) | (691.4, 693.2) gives 0.32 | 25.6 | 29.4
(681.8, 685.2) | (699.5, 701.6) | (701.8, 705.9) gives 0.06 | 25.7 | 40.8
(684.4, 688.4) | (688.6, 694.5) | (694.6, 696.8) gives 0.28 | 25.7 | 34.4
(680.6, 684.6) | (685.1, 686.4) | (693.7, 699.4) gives 0.16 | 25.6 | 34.8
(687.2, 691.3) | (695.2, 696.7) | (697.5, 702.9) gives -0.08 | 26.5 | 36.9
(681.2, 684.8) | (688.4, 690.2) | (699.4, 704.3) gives 0.22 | 25.8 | 38.7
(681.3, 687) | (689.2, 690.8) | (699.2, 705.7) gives 0.18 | 25.5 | 39.5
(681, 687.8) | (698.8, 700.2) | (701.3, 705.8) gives 0.07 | 25.5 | 40.7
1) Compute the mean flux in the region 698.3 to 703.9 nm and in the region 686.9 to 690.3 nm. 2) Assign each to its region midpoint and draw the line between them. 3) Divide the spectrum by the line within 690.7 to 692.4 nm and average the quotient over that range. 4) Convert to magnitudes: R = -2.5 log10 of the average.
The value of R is 0.041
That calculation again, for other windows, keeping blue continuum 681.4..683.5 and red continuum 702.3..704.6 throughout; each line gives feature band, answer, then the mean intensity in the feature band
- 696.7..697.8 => 0.03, 35.4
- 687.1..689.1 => 0.15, 25.9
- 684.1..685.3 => 0.04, 26.1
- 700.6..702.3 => 0.06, 37.6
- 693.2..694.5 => 0.00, 33.9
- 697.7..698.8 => 0.03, 36.1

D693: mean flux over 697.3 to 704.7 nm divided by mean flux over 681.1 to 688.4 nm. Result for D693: 1.5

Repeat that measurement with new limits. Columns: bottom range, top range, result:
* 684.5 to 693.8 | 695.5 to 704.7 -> 1.37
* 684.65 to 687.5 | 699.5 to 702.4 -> 1.48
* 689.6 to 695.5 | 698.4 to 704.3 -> 1.25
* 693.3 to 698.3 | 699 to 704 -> 1.10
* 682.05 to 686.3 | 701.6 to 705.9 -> 1.60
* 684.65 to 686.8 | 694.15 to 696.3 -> 1.36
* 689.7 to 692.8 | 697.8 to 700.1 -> 1.29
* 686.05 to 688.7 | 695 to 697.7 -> 1.34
